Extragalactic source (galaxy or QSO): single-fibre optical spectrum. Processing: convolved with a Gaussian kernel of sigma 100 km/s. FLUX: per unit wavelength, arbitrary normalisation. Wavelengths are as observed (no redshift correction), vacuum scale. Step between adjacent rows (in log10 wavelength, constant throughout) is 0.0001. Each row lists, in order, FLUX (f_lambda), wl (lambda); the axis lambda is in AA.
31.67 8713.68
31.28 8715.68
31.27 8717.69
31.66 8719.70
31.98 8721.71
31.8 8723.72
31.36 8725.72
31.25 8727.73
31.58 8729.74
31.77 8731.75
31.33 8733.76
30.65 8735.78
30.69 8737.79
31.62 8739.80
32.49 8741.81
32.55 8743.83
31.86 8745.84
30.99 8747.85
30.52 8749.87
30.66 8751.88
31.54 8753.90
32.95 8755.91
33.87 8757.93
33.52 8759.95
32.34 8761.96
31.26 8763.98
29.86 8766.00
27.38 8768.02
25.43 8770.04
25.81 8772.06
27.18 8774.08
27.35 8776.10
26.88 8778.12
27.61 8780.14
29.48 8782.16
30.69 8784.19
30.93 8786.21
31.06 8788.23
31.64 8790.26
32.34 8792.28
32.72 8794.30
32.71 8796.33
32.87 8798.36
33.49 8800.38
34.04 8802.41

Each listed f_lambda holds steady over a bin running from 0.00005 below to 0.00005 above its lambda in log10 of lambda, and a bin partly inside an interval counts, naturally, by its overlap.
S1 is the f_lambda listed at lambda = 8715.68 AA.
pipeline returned 31.28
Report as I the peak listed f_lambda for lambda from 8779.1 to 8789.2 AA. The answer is 31.06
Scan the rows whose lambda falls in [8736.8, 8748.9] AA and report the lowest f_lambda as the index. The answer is 30.69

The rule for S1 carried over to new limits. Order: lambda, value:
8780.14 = 27.61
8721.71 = 31.98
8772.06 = 25.81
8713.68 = 31.67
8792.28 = 32.34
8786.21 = 30.93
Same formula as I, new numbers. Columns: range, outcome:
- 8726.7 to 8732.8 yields 31.77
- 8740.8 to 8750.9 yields 32.55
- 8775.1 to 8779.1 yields 27.35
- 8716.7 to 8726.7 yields 31.98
